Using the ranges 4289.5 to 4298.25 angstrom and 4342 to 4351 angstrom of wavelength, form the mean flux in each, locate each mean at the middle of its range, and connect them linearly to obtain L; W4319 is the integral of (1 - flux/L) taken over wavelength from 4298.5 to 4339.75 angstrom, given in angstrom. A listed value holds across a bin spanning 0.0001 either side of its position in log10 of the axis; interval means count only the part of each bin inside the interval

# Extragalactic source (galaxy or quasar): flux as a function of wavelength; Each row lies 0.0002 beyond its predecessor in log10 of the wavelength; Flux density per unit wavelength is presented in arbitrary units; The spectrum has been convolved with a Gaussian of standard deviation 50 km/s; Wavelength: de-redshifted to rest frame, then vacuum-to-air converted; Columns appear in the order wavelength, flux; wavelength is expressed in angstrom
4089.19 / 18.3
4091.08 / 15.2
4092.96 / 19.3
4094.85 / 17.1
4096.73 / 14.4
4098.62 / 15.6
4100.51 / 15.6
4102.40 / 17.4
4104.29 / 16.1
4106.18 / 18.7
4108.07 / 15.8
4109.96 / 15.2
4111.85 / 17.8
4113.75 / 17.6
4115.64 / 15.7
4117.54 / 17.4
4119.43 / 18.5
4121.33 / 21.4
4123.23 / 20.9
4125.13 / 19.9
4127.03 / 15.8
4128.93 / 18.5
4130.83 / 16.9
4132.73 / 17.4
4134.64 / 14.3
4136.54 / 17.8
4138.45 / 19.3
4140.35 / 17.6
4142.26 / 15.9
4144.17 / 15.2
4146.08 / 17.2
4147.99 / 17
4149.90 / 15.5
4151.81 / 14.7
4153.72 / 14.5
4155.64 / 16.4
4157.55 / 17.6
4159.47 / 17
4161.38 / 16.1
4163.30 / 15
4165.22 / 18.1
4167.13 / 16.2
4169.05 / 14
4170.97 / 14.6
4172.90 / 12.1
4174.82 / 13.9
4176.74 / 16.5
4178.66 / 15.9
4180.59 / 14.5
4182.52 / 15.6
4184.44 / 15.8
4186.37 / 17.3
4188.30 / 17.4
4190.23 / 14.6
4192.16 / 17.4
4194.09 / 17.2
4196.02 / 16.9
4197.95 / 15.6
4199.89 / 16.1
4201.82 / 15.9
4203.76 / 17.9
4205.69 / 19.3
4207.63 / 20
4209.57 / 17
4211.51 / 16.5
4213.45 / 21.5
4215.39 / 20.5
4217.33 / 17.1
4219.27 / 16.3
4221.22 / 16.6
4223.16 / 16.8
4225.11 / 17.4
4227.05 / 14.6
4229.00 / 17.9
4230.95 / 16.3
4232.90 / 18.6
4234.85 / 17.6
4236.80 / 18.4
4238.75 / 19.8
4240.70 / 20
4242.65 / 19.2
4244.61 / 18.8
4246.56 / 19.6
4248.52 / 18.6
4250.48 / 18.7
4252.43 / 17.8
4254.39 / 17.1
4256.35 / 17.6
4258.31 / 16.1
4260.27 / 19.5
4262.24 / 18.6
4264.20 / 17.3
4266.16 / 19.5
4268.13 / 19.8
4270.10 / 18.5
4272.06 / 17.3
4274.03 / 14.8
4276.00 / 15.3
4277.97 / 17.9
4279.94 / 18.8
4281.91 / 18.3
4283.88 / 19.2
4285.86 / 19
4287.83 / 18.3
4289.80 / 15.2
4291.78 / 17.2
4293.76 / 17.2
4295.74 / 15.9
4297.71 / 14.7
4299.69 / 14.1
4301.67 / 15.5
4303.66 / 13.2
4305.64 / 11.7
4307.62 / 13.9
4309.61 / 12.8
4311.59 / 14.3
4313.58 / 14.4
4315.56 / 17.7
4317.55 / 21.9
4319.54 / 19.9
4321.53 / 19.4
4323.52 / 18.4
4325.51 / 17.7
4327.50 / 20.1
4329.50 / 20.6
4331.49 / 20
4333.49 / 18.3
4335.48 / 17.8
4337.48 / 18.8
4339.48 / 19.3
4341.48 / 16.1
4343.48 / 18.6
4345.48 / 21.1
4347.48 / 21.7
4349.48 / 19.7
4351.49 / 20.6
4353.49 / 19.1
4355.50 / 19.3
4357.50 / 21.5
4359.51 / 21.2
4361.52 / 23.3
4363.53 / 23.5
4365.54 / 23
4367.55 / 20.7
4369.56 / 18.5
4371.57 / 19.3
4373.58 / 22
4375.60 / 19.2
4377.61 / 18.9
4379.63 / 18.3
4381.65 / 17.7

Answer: 2.3 angstrom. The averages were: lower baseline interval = 16.2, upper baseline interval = 20.1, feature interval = 17.1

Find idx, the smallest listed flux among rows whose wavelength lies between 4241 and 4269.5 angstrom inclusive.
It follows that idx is 16.1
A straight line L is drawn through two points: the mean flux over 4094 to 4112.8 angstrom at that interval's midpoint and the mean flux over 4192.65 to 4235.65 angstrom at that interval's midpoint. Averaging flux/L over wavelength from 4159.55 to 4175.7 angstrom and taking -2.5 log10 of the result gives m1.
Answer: 0.13 mag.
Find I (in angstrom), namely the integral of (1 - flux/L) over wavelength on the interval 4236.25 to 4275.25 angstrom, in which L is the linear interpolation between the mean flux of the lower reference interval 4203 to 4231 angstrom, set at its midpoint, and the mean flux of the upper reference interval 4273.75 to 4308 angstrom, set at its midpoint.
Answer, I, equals -3.2 angstrom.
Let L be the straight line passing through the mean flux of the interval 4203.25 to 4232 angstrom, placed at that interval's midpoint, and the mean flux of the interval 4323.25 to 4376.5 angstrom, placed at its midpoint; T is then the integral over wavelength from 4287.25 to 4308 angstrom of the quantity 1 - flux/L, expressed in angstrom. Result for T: 4.3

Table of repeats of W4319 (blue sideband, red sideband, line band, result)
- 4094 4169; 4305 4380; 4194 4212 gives 0.4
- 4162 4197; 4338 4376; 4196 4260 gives -3.2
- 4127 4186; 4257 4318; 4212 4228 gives -1.2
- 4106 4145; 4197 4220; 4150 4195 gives 4.9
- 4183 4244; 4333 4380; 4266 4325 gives 6.8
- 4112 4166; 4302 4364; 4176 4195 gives 1.3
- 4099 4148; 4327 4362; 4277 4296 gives 1.4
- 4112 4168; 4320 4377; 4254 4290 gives 2.0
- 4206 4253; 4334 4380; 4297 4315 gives 5.0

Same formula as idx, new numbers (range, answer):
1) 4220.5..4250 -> 14.6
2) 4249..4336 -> 11.7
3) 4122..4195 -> 12.1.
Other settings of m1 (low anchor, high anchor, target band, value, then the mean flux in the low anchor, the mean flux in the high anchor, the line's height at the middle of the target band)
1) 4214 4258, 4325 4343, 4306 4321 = 0.143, 18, 18.8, 18.6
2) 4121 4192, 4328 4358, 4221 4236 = 0.036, 16.4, 19.5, 17.6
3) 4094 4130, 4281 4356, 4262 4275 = -0.022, 17.3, 17.7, 17.6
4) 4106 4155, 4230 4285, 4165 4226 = 0.067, 17.1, 18.2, 17.7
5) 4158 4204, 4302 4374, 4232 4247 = -0.121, 15.9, 18.8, 17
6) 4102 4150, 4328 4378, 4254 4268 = 0.052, 17.4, 20.1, 19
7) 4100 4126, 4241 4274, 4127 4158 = 0.081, 17.7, 18.3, 17.9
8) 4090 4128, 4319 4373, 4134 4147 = 0.051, 17.3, 19.9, 17.6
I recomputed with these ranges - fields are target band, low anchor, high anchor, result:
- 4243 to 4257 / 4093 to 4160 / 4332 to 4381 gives 0.17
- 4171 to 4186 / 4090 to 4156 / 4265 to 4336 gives 1.81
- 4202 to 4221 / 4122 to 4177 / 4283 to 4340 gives -1.81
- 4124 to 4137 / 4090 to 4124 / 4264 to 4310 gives -0.12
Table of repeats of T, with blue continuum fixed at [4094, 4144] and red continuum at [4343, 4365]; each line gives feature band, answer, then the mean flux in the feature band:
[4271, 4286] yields 1.7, 17.5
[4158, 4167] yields 0.7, 16.6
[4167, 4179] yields 2.3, 14.6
